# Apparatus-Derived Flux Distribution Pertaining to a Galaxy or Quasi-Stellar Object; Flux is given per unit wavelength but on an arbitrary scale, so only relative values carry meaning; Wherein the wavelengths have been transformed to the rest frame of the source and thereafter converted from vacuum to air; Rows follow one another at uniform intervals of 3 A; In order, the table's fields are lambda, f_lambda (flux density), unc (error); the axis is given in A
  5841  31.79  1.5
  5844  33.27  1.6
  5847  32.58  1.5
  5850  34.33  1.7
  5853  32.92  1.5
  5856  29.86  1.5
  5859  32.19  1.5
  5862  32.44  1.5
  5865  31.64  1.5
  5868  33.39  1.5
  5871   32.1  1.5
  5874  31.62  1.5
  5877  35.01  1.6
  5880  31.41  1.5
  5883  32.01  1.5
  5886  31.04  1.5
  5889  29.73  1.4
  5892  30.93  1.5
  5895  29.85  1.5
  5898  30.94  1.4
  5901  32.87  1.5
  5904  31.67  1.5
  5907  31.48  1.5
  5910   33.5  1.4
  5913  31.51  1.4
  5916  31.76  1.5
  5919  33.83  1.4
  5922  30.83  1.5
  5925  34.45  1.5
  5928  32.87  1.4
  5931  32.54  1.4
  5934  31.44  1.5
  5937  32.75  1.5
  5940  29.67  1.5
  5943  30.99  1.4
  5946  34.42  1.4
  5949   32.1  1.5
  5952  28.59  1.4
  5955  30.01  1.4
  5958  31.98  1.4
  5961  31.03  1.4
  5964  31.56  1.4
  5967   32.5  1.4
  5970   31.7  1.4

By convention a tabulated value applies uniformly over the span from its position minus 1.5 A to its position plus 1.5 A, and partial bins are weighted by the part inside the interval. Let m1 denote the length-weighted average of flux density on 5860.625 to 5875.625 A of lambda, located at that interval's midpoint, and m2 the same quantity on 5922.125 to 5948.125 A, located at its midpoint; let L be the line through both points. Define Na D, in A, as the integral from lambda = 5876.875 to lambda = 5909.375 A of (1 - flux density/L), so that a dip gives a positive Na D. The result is 0.8 A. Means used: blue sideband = 32.3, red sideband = 32.3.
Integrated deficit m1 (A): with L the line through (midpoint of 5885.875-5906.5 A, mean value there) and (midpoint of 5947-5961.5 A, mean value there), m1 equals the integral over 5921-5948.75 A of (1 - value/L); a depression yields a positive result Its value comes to -1.2 A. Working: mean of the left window 31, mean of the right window 30.8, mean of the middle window 32.2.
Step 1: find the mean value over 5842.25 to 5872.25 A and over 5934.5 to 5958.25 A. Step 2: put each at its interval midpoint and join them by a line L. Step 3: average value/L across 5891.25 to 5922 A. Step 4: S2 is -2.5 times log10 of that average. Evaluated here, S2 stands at 0.00 mag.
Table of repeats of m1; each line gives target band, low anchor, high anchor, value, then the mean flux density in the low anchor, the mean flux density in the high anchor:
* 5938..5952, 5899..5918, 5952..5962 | -0.2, 32.1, 30.6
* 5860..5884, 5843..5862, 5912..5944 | 0.0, 32.5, 32.1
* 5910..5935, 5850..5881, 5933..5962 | -0.7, 32.4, 31.3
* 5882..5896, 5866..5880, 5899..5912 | 0.8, 32.8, 32.3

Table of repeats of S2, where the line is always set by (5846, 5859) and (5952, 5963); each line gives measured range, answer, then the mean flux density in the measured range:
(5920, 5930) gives -0.05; 32.8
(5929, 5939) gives -0.04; 32.1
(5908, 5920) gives -0.04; 32.6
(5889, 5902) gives 0.03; 30.9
